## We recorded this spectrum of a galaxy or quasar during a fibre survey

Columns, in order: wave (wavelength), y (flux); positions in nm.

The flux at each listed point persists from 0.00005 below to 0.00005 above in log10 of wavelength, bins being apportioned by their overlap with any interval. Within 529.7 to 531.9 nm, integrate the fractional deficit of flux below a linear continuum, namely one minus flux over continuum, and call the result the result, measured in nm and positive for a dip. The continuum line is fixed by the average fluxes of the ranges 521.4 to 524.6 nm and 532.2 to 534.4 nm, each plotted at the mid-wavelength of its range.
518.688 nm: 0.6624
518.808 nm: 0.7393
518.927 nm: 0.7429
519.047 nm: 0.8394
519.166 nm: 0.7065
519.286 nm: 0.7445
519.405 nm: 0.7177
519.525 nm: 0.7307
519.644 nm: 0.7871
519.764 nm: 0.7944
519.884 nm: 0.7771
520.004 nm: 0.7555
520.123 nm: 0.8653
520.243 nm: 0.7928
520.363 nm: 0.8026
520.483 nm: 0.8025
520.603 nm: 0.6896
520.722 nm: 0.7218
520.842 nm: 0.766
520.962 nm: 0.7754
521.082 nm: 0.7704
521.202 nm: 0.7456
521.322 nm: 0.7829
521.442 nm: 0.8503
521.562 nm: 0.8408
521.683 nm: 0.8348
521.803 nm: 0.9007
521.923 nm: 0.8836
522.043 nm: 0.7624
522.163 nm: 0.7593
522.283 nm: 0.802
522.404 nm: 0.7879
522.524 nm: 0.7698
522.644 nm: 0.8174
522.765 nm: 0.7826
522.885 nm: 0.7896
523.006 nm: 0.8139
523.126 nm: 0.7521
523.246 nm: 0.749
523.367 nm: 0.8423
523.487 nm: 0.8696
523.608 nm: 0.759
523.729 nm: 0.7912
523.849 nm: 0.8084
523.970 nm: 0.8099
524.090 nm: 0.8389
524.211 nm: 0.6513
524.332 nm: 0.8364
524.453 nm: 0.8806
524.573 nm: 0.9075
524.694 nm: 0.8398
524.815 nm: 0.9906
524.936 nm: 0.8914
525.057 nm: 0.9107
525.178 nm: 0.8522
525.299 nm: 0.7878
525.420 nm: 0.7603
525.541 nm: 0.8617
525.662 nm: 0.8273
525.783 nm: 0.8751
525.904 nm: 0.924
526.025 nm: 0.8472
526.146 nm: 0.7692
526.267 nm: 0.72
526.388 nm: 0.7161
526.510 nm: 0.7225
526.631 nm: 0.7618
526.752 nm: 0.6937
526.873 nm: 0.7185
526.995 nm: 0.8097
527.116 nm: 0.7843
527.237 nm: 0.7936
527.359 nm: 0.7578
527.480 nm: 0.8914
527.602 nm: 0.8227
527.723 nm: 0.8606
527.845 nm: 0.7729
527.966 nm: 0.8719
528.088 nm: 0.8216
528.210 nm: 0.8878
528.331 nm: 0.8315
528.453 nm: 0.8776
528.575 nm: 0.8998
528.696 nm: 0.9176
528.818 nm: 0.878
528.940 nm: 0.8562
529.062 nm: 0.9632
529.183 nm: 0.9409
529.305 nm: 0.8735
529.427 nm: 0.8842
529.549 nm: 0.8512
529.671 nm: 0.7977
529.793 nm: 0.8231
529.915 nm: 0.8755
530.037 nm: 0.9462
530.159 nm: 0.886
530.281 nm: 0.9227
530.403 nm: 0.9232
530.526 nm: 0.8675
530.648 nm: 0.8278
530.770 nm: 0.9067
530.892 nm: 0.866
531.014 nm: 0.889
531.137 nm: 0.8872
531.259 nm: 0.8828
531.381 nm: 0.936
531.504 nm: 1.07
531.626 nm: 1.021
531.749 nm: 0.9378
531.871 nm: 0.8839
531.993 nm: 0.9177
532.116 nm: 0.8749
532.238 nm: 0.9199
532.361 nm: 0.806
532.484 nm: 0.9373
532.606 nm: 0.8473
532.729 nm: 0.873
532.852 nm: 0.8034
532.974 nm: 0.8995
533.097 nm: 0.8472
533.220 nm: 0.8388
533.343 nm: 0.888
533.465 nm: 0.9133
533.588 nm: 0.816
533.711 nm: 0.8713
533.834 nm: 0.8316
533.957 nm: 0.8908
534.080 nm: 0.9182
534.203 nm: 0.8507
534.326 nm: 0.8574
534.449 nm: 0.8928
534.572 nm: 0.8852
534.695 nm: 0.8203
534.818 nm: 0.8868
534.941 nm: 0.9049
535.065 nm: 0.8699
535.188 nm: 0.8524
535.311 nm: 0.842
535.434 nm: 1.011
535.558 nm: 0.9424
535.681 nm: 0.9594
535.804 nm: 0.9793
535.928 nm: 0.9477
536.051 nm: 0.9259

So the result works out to -0.14 nm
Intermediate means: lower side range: 0.81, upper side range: 0.867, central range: 0.907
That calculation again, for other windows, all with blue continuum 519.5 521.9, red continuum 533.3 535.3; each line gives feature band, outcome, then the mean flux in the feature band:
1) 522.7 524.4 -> 0.03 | 0.793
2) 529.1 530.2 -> -0.04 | 0.877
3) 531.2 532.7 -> -0.11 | 0.919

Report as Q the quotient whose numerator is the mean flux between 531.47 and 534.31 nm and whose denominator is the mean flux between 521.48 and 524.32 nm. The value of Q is 1.1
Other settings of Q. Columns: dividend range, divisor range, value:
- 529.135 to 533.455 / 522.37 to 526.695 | 1.09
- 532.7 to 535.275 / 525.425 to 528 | 1.09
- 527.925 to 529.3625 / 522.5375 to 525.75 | 1.07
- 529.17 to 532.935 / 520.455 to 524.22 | 1.12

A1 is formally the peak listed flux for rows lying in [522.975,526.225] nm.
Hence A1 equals 0.9906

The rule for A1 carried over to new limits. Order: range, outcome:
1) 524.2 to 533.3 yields 1.07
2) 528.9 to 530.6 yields 0.9632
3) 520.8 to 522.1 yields 0.9007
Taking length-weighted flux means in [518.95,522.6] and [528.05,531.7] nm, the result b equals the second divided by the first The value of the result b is 1.14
